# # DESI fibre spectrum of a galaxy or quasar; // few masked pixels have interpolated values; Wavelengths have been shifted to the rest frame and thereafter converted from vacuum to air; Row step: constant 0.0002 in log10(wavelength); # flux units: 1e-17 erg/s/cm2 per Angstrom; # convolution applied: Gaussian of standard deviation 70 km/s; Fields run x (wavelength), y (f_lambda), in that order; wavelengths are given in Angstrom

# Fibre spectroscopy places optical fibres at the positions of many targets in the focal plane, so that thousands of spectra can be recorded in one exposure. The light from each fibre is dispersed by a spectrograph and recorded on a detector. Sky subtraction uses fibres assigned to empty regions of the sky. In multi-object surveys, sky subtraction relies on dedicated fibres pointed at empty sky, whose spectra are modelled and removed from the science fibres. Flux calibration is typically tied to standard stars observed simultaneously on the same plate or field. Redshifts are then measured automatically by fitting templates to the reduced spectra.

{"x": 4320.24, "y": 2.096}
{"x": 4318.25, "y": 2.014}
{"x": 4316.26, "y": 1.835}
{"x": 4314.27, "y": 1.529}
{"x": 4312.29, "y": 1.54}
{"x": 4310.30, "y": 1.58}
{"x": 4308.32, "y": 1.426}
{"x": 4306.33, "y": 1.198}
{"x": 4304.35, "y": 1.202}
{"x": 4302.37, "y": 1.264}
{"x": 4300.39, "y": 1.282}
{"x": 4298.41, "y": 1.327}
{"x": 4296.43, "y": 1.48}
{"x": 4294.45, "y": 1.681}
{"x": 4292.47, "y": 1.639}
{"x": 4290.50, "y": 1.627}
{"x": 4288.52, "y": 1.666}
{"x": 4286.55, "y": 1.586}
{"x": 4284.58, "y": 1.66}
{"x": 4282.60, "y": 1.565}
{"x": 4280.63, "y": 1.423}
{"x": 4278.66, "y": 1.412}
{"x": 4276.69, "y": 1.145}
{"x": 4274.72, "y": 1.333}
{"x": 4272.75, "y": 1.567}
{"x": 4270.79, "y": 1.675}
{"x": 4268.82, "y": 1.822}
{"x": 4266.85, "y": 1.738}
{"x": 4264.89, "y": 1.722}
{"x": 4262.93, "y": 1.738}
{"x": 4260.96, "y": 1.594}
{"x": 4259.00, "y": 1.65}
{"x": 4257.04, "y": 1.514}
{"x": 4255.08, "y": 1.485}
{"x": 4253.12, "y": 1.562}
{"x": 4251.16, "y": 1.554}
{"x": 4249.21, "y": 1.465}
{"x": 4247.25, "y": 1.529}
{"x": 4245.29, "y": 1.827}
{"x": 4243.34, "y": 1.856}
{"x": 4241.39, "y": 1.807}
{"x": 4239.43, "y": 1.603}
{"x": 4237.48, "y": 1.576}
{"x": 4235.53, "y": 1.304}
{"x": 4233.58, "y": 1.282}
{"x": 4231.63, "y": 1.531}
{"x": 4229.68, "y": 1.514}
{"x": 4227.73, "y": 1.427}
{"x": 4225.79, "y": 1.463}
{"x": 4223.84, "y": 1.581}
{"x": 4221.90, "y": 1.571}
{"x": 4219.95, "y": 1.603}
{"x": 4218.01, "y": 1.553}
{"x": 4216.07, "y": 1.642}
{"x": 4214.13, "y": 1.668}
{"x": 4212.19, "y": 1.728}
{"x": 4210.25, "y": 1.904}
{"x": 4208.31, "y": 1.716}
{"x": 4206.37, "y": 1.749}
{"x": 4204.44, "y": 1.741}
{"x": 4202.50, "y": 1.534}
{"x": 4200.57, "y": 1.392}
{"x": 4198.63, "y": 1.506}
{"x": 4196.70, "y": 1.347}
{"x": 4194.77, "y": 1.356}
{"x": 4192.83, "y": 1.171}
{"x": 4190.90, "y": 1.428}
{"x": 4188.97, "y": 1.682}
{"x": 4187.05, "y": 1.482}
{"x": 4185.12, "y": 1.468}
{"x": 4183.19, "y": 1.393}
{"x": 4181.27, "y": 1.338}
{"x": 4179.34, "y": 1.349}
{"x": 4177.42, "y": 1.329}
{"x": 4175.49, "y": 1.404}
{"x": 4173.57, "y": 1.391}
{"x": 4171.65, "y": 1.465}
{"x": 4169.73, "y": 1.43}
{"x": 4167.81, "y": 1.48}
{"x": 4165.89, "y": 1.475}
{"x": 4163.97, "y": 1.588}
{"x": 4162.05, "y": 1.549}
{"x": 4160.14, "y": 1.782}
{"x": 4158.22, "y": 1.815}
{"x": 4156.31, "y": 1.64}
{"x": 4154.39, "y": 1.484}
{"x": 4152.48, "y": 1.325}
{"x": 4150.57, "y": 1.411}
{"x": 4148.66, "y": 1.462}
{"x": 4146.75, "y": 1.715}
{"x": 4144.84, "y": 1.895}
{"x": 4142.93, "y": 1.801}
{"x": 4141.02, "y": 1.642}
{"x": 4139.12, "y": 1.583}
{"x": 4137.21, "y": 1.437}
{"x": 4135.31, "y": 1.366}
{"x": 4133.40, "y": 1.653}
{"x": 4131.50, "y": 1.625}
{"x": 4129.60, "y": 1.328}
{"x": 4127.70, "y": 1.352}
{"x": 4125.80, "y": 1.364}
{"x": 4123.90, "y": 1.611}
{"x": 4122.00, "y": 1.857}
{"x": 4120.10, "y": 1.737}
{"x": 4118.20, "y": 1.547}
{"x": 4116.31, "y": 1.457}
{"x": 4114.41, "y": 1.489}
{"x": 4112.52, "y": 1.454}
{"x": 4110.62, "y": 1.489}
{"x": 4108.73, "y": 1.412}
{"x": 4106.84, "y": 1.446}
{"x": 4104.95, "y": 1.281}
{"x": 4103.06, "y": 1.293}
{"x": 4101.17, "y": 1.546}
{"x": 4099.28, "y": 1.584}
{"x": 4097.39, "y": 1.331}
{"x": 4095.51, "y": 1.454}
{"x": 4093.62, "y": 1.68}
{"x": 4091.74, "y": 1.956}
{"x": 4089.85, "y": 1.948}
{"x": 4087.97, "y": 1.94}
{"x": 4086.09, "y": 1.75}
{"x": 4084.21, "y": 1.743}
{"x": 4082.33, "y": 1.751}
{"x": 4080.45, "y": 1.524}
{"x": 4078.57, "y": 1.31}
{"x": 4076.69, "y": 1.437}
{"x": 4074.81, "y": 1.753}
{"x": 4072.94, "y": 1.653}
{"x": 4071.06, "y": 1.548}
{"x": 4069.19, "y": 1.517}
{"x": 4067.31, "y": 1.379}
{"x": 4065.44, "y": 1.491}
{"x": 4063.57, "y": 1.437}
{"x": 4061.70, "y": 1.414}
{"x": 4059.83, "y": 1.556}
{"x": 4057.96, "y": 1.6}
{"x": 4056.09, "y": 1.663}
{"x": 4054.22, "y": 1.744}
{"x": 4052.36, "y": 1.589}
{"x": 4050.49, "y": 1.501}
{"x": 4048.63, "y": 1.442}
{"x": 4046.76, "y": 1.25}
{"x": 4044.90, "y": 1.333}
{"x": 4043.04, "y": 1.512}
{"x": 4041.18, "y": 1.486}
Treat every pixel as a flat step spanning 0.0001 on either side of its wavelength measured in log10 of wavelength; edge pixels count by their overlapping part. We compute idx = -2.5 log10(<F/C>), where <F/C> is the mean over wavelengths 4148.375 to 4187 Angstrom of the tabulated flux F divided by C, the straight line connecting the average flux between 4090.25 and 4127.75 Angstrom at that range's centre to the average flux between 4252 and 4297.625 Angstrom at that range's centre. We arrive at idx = 0.05 mag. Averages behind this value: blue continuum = 1.53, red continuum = 1.58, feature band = 1.48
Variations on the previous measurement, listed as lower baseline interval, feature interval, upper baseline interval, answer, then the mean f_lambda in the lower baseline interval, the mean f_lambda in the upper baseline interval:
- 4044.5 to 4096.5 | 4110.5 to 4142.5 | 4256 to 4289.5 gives 0.03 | 1.59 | 1.58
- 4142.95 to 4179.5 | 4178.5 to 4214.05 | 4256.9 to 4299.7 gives 0.02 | 1.54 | 1.57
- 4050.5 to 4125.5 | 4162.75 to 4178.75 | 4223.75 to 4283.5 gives 0.09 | 1.57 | 1.56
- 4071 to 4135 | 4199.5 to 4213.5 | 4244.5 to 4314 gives -0.09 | 1.57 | 1.53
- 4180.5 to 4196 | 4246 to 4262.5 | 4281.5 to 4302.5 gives -0.04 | 1.41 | 1.54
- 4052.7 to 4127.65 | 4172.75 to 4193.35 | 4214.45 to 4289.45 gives 0.12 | 1.57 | 1.57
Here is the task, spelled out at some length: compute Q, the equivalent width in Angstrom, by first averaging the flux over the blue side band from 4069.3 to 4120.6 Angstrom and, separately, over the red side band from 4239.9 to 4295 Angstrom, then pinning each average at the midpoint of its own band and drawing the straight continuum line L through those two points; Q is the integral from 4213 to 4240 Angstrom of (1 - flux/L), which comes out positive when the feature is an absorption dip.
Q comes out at 1.21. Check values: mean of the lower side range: 1.57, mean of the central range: 1.52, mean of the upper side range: 1.6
